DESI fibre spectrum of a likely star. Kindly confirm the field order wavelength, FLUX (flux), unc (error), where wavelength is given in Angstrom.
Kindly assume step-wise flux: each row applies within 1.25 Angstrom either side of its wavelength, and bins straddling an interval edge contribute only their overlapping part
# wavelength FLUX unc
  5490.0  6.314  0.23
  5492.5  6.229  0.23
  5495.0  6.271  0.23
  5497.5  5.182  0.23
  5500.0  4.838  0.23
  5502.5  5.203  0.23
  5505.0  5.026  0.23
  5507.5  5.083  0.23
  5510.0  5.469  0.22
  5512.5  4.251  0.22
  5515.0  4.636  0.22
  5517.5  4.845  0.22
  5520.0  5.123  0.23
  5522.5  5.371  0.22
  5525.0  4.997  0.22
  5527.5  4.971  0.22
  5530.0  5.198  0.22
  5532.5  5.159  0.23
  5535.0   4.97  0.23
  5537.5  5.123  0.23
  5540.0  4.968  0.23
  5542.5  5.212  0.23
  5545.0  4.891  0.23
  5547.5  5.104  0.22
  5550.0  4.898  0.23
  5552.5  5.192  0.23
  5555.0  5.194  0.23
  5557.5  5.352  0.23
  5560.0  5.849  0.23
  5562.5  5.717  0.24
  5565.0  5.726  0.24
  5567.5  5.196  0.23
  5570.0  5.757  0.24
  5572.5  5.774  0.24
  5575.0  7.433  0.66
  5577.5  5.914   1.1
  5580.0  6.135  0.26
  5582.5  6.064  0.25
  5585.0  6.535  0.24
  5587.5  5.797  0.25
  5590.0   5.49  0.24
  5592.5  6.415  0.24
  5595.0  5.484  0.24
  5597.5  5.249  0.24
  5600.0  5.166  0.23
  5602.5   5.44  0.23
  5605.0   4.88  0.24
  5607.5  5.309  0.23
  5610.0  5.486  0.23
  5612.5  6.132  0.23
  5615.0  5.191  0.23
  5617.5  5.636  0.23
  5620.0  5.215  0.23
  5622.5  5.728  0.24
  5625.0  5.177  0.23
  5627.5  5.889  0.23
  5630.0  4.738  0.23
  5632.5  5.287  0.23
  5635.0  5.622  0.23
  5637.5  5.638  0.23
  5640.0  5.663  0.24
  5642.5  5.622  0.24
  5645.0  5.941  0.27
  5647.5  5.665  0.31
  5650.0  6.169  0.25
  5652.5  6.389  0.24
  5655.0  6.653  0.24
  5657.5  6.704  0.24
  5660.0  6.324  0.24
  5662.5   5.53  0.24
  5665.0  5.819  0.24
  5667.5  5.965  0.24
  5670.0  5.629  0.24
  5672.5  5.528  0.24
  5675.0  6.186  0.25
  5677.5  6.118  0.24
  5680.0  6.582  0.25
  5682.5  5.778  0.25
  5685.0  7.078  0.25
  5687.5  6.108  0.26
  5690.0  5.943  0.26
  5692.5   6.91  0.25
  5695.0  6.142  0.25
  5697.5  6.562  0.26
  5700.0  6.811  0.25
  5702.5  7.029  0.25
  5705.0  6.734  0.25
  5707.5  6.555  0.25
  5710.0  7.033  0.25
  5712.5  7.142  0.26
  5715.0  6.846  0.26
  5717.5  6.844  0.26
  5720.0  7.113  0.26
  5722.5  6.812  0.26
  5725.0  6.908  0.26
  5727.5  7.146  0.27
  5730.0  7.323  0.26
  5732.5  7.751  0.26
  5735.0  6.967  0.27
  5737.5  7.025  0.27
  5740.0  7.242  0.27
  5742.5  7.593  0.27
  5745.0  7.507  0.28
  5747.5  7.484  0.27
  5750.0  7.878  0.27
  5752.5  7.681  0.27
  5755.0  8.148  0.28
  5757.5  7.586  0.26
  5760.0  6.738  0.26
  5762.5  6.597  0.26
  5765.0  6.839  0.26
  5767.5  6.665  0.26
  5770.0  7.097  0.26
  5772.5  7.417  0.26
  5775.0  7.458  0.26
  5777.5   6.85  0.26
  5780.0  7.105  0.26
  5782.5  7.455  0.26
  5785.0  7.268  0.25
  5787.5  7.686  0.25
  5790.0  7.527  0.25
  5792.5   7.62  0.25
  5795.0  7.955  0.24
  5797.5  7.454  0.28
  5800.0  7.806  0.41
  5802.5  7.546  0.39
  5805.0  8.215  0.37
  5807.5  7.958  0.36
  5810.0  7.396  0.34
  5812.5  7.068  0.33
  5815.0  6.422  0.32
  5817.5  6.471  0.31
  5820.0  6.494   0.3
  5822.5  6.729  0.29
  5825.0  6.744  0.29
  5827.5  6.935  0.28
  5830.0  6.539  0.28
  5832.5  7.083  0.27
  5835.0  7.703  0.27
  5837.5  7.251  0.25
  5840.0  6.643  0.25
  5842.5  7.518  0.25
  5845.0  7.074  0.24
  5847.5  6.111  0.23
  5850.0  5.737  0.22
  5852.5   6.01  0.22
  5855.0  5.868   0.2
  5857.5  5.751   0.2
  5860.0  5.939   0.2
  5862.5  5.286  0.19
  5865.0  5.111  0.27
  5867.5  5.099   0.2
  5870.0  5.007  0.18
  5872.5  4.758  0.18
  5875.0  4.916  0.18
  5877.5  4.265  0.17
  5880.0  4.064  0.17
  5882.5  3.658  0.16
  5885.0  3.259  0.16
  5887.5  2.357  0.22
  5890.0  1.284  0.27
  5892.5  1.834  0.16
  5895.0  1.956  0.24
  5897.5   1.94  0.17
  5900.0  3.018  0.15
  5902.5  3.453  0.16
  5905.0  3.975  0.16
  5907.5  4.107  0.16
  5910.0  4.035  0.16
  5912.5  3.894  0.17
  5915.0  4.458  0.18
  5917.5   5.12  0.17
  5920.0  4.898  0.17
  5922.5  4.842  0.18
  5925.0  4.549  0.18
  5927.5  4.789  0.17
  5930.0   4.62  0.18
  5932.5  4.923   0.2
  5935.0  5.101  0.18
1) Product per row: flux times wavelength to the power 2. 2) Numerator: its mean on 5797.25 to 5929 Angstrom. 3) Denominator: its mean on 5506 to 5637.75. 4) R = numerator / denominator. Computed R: 1.09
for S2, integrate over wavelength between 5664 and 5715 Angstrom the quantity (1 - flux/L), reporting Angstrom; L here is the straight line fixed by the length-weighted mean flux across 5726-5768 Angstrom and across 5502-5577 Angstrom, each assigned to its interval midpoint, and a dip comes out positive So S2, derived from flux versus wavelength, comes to 2.7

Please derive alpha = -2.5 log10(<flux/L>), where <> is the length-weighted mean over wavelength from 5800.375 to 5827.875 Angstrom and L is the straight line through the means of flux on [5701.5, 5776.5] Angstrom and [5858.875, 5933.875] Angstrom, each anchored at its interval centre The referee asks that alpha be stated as -0.24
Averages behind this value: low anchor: 7.17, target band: 7.12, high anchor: 4.05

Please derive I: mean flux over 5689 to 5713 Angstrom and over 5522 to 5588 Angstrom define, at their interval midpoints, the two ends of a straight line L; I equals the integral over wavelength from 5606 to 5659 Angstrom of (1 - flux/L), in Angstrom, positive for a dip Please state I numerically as 3.7 Angstrom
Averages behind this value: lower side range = 5.5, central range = 5.71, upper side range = 6.68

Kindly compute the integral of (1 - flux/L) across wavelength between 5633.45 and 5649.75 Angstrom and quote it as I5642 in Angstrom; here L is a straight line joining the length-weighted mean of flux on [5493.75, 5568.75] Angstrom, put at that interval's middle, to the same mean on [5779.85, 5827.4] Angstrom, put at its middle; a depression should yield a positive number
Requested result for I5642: 0.87 Angstrom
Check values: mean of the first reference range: 5.17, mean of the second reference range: 7.31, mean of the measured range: 5.71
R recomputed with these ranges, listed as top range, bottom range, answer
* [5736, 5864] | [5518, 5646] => 1.39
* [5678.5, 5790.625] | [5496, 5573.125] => 1.46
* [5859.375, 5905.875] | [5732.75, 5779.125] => 0.53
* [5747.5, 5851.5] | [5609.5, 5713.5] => 1.24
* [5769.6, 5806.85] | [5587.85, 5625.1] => 1.46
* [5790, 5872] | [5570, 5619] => 1.26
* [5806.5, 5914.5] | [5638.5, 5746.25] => 0.84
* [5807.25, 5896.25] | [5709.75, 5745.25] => 0.81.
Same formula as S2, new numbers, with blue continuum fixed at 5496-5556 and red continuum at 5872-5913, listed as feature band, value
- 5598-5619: -3.4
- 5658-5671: -4.5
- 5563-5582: -4.6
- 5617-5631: -2.5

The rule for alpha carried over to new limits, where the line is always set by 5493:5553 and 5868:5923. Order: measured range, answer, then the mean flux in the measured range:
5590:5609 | -0.13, 5.43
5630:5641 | -0.17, 5.46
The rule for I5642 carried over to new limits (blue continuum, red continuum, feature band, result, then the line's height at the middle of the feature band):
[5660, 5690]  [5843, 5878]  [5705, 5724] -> -3.1 Angstrom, 5.94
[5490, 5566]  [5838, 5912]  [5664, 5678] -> -2.7 Angstrom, 4.92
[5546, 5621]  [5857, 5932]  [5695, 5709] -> -4.6 Angstrom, 5.03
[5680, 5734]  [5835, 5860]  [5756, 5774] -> -1.0 Angstrom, 6.66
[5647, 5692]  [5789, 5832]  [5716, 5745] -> -2.4 Angstrom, 6.61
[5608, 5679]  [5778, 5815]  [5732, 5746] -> -0.9 Angstrom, 6.86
